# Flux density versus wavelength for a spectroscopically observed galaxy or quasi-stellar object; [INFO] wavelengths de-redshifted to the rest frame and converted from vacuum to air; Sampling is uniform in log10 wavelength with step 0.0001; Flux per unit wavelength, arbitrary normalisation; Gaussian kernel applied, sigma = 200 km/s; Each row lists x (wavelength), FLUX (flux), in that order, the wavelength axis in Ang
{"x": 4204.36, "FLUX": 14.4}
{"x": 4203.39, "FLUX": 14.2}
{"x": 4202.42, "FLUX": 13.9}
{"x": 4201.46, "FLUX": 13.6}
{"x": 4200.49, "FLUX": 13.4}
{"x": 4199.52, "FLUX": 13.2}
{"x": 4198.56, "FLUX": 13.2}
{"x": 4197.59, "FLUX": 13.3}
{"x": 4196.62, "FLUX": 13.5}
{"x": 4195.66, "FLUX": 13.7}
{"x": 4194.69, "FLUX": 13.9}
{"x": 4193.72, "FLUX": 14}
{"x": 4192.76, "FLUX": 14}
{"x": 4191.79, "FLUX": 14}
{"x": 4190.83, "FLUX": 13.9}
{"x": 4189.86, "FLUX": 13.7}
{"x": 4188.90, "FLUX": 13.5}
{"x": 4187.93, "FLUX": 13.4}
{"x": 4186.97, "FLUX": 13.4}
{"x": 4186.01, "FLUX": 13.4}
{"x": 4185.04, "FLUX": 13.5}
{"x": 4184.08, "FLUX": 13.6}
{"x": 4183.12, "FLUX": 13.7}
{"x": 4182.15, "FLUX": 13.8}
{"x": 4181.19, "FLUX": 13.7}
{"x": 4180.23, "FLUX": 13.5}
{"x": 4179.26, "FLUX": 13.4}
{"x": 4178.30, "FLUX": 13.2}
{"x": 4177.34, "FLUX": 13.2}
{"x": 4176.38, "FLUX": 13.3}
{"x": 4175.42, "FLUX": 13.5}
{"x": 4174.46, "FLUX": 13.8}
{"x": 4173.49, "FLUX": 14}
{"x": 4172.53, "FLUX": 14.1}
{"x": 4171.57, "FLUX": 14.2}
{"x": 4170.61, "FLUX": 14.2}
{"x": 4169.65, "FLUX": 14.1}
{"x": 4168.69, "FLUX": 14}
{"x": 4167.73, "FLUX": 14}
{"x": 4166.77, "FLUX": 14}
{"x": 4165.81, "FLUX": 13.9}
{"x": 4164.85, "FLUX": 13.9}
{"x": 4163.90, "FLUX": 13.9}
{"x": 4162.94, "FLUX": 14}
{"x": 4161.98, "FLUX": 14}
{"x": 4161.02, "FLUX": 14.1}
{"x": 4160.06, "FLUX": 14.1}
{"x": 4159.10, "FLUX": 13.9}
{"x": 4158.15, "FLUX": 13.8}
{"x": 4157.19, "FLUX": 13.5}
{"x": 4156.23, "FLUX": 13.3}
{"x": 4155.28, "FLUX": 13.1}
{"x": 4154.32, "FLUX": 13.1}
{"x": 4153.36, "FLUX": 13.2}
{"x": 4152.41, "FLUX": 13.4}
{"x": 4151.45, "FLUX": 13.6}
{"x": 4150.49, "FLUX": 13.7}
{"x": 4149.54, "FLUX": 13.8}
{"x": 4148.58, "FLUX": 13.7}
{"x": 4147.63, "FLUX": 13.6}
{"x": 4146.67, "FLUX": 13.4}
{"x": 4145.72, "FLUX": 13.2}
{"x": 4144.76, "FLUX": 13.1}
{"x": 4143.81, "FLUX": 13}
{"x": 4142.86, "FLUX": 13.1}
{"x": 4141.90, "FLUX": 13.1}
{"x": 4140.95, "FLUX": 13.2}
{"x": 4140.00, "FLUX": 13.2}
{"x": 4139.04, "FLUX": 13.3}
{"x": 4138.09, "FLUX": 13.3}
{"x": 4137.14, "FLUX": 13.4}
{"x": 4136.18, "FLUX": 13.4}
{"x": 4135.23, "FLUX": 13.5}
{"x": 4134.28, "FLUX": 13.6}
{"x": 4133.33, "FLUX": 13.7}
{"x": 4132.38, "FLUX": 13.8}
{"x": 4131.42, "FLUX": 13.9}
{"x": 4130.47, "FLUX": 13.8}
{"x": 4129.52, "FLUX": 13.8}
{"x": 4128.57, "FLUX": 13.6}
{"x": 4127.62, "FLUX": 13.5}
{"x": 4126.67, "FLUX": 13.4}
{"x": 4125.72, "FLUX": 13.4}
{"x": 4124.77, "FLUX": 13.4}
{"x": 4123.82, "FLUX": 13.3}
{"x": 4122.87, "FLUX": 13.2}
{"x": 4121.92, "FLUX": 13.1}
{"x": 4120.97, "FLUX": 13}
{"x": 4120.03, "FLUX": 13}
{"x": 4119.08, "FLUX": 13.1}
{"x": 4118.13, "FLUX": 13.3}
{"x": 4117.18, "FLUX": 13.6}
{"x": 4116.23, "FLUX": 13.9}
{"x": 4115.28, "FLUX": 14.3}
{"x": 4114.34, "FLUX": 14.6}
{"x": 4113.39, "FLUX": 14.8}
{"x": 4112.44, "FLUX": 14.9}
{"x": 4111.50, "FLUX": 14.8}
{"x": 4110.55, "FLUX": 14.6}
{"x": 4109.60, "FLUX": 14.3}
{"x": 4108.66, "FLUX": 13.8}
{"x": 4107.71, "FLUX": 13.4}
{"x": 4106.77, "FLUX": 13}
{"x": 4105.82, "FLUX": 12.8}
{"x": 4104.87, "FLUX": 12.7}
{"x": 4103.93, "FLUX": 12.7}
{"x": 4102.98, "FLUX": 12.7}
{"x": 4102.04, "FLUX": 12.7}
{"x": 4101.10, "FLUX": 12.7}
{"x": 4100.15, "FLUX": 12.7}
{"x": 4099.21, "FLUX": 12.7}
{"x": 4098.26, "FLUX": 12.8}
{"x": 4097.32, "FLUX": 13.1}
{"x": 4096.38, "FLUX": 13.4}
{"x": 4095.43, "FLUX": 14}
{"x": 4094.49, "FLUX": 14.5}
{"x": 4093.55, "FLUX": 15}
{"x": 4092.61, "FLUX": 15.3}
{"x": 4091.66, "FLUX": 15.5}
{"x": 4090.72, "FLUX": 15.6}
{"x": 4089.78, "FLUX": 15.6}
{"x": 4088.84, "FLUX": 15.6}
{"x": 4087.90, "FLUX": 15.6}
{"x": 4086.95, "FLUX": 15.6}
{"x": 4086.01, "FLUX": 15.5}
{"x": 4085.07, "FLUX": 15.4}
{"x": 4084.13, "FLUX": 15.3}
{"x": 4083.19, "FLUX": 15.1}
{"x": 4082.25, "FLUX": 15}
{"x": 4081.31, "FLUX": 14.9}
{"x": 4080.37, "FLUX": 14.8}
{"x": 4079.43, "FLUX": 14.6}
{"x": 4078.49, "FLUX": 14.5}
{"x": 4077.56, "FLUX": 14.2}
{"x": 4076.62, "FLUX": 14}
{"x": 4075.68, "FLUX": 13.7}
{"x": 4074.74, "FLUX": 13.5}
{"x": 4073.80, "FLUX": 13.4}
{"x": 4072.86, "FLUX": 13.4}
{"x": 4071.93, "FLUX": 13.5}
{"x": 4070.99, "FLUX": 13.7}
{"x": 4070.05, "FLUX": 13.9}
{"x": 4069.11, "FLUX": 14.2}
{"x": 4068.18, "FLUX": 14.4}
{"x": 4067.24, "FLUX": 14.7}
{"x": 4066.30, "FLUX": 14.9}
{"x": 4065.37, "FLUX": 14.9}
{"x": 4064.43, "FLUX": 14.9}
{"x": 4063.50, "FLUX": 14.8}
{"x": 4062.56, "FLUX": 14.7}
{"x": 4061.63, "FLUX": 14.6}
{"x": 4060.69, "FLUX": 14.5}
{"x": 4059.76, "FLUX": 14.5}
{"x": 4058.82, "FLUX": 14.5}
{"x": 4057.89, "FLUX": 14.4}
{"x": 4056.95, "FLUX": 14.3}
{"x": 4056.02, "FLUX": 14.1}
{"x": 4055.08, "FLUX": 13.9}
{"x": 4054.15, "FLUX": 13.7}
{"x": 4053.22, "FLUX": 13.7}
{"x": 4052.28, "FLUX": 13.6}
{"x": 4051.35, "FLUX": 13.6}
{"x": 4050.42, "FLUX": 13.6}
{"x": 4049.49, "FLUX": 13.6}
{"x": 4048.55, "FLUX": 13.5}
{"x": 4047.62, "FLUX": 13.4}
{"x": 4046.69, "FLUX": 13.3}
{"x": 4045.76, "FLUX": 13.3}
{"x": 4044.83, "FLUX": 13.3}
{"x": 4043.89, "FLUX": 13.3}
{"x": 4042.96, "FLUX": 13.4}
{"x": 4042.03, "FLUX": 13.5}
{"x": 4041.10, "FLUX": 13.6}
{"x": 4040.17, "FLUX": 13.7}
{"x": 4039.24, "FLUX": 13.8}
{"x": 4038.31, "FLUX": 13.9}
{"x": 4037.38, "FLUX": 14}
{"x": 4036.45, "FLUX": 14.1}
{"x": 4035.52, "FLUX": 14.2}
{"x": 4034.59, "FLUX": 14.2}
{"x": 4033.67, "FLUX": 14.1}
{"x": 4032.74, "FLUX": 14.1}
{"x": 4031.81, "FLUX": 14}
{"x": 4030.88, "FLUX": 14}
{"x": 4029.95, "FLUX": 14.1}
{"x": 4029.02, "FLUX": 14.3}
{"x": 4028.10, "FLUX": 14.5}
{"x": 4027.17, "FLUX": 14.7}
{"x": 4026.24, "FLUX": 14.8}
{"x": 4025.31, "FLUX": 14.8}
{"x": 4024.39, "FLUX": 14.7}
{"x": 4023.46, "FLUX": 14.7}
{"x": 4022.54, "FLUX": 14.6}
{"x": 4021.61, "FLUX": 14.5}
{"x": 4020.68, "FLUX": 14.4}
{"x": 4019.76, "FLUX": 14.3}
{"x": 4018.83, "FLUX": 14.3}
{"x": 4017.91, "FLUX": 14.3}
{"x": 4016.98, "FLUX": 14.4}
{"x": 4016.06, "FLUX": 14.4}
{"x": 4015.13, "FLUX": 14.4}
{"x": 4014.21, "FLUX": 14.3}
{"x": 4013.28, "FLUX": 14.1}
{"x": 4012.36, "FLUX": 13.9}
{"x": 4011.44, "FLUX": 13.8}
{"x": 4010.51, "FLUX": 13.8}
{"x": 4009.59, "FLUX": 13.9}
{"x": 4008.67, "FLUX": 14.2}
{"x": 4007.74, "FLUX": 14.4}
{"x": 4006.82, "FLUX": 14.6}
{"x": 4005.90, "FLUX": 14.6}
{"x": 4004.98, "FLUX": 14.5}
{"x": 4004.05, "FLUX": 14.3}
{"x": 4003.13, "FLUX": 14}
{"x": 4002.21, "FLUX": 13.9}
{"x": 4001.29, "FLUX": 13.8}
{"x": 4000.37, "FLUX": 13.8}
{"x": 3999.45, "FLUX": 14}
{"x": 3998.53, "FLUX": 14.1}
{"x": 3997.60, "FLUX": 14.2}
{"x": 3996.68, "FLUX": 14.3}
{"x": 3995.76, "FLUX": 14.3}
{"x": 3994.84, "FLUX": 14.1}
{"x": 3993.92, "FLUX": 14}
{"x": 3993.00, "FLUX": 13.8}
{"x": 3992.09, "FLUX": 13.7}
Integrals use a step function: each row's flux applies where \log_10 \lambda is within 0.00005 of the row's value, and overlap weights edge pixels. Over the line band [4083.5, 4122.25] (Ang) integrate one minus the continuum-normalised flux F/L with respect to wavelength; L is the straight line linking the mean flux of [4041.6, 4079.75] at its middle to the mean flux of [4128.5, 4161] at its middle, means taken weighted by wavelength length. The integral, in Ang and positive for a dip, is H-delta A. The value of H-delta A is -0.8 Ang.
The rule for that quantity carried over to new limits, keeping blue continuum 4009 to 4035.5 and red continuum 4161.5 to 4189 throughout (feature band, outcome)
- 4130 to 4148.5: 0.6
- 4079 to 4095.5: -1.3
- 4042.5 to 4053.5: 0.6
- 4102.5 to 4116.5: 0.2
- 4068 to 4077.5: 0.2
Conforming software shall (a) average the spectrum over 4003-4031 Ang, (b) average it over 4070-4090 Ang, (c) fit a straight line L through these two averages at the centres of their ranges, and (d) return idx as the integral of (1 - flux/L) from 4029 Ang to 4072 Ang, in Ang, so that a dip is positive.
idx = 1.38 Ang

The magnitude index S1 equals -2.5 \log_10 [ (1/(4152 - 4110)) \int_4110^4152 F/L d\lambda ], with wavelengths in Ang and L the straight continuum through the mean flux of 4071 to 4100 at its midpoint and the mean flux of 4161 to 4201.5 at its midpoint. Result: 0.041 mag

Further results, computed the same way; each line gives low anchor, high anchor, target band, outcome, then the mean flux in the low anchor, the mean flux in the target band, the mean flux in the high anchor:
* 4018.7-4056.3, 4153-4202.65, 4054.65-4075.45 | -0.03 mag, 14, 14.2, 13.7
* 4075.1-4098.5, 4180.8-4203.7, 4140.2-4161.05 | 0.05 mag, 14.8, 13.4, 13.6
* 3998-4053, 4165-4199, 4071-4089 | -0.05 mag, 14.1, 14.6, 13.7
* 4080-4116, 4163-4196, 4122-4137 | 0.04 mag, 14.3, 13.5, 13.7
